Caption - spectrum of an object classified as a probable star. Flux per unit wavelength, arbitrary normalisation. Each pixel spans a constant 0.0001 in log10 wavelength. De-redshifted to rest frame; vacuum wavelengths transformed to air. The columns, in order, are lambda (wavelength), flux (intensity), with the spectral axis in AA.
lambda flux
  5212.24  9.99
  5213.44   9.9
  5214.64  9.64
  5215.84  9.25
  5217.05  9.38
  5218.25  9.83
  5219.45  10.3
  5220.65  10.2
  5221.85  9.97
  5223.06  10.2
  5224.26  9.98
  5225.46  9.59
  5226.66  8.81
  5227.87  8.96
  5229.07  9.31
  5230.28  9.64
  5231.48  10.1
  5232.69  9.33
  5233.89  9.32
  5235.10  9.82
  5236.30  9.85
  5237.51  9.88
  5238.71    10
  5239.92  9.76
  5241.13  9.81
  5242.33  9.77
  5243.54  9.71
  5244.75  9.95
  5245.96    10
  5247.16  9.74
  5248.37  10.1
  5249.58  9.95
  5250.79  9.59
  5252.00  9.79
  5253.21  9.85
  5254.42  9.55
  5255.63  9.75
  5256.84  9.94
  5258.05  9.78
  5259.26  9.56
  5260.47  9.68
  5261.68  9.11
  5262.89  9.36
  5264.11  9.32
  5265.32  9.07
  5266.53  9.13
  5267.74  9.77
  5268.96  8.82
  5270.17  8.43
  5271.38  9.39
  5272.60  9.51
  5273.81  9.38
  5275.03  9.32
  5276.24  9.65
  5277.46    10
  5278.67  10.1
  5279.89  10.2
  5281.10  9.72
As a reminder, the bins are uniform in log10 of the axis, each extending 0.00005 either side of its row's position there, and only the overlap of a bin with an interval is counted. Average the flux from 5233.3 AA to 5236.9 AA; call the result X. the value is 9.67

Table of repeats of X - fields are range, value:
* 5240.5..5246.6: 9.85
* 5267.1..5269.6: 9.28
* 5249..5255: 9.74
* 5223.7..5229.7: 9.32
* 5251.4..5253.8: 9.82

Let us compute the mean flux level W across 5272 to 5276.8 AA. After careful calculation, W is 9.47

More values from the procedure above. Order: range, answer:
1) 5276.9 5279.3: 10.1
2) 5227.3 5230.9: 9.32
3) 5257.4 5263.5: 9.5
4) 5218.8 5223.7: 10.2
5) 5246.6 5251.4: 9.84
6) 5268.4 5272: 8.88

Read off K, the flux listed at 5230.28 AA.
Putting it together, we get 9.64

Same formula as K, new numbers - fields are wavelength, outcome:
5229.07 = 9.31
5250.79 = 9.59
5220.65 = 10.2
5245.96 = 10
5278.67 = 10.1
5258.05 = 9.78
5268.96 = 8.82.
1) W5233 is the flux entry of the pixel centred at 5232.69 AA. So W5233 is 9.33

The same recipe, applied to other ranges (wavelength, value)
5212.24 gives 9.99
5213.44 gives 9.9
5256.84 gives 9.94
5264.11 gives 9.32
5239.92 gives 9.76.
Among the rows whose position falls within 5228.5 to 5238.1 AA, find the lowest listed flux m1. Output 9.31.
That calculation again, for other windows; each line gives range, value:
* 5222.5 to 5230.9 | 8.81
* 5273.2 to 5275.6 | 9.32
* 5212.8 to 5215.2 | 9.64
